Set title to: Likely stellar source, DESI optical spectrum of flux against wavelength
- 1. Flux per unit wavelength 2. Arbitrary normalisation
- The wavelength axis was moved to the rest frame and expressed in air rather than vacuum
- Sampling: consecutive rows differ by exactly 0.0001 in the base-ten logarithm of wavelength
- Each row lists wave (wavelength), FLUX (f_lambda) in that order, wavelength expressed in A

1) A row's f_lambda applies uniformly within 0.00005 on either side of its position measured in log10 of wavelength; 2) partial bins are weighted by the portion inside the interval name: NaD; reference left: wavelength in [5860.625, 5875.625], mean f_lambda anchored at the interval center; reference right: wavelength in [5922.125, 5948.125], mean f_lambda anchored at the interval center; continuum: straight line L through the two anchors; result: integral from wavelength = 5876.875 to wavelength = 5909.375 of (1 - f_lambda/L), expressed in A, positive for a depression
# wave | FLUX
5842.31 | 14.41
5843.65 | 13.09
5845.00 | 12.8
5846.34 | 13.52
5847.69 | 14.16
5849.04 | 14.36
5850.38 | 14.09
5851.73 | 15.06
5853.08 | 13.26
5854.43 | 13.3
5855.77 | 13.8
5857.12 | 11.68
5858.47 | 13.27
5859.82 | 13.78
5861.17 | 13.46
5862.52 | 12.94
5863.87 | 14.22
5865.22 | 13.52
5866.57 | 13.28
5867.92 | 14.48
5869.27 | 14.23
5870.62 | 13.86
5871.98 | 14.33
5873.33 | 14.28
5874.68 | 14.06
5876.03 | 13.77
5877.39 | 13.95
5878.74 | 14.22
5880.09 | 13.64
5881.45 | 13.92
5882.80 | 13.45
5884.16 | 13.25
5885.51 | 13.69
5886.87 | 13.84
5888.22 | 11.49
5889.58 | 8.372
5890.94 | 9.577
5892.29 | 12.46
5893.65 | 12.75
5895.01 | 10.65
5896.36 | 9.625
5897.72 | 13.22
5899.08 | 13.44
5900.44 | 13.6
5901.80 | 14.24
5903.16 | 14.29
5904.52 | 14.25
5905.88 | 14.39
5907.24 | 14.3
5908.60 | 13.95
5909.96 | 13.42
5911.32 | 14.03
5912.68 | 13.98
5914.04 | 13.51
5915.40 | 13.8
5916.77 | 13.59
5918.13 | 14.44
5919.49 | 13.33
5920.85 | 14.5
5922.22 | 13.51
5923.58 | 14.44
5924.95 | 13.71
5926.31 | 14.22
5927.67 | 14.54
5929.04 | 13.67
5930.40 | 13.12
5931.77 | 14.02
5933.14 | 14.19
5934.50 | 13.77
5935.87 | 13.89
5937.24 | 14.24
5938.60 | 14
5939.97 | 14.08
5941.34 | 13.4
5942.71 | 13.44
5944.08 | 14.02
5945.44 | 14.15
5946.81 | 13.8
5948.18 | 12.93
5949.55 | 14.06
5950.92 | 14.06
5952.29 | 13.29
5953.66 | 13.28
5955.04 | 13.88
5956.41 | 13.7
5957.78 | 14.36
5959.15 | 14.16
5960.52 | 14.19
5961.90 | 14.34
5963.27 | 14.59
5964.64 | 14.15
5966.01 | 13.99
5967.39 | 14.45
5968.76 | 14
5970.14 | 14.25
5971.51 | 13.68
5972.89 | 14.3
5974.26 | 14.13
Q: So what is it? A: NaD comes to 2.2 A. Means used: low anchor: 13.9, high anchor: 13.9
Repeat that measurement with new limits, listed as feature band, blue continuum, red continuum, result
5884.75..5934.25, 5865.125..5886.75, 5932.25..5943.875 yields 2.1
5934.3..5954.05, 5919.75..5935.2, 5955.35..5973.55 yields 0.4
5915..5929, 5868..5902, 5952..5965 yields -0.5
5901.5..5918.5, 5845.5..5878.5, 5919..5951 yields -0.2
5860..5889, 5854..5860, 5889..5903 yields -2.6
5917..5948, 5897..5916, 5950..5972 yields 0.1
